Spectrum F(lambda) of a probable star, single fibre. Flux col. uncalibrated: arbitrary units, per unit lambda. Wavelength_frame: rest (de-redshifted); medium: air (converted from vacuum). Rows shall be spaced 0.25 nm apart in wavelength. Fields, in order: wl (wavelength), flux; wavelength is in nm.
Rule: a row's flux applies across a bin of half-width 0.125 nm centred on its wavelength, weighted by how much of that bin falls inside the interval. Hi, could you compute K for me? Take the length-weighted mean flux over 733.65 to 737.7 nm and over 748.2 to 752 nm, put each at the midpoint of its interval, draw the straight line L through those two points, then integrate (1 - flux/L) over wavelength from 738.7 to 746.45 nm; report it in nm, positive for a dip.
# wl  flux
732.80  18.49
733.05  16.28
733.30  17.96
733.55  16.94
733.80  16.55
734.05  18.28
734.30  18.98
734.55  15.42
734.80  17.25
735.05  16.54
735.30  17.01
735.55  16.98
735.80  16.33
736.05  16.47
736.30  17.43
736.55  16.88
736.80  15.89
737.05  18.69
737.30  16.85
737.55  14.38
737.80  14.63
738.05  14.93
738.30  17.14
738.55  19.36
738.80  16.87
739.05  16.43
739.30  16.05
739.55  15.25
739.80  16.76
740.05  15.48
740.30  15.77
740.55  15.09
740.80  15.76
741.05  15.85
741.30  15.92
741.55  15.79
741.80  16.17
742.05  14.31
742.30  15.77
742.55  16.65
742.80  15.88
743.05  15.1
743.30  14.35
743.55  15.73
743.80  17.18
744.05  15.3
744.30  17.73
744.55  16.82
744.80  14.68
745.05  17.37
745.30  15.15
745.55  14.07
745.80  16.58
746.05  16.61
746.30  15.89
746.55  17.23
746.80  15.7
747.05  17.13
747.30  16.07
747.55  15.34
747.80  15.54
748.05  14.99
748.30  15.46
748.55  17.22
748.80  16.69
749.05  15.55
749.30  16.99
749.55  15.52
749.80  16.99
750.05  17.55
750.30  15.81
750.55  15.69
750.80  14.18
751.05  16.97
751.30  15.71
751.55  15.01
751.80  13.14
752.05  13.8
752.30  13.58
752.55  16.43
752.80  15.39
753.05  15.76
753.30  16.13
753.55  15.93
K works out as 0.234 nm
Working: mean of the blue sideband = 16.9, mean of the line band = 15.9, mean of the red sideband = 15.9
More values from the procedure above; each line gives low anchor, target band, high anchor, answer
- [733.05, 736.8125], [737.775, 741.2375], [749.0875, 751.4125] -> 0.13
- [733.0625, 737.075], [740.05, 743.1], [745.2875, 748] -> 0.14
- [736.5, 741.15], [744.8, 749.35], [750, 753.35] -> -0.12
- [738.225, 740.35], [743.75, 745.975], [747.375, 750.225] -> 0.04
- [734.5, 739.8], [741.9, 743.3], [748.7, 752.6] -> 0.06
